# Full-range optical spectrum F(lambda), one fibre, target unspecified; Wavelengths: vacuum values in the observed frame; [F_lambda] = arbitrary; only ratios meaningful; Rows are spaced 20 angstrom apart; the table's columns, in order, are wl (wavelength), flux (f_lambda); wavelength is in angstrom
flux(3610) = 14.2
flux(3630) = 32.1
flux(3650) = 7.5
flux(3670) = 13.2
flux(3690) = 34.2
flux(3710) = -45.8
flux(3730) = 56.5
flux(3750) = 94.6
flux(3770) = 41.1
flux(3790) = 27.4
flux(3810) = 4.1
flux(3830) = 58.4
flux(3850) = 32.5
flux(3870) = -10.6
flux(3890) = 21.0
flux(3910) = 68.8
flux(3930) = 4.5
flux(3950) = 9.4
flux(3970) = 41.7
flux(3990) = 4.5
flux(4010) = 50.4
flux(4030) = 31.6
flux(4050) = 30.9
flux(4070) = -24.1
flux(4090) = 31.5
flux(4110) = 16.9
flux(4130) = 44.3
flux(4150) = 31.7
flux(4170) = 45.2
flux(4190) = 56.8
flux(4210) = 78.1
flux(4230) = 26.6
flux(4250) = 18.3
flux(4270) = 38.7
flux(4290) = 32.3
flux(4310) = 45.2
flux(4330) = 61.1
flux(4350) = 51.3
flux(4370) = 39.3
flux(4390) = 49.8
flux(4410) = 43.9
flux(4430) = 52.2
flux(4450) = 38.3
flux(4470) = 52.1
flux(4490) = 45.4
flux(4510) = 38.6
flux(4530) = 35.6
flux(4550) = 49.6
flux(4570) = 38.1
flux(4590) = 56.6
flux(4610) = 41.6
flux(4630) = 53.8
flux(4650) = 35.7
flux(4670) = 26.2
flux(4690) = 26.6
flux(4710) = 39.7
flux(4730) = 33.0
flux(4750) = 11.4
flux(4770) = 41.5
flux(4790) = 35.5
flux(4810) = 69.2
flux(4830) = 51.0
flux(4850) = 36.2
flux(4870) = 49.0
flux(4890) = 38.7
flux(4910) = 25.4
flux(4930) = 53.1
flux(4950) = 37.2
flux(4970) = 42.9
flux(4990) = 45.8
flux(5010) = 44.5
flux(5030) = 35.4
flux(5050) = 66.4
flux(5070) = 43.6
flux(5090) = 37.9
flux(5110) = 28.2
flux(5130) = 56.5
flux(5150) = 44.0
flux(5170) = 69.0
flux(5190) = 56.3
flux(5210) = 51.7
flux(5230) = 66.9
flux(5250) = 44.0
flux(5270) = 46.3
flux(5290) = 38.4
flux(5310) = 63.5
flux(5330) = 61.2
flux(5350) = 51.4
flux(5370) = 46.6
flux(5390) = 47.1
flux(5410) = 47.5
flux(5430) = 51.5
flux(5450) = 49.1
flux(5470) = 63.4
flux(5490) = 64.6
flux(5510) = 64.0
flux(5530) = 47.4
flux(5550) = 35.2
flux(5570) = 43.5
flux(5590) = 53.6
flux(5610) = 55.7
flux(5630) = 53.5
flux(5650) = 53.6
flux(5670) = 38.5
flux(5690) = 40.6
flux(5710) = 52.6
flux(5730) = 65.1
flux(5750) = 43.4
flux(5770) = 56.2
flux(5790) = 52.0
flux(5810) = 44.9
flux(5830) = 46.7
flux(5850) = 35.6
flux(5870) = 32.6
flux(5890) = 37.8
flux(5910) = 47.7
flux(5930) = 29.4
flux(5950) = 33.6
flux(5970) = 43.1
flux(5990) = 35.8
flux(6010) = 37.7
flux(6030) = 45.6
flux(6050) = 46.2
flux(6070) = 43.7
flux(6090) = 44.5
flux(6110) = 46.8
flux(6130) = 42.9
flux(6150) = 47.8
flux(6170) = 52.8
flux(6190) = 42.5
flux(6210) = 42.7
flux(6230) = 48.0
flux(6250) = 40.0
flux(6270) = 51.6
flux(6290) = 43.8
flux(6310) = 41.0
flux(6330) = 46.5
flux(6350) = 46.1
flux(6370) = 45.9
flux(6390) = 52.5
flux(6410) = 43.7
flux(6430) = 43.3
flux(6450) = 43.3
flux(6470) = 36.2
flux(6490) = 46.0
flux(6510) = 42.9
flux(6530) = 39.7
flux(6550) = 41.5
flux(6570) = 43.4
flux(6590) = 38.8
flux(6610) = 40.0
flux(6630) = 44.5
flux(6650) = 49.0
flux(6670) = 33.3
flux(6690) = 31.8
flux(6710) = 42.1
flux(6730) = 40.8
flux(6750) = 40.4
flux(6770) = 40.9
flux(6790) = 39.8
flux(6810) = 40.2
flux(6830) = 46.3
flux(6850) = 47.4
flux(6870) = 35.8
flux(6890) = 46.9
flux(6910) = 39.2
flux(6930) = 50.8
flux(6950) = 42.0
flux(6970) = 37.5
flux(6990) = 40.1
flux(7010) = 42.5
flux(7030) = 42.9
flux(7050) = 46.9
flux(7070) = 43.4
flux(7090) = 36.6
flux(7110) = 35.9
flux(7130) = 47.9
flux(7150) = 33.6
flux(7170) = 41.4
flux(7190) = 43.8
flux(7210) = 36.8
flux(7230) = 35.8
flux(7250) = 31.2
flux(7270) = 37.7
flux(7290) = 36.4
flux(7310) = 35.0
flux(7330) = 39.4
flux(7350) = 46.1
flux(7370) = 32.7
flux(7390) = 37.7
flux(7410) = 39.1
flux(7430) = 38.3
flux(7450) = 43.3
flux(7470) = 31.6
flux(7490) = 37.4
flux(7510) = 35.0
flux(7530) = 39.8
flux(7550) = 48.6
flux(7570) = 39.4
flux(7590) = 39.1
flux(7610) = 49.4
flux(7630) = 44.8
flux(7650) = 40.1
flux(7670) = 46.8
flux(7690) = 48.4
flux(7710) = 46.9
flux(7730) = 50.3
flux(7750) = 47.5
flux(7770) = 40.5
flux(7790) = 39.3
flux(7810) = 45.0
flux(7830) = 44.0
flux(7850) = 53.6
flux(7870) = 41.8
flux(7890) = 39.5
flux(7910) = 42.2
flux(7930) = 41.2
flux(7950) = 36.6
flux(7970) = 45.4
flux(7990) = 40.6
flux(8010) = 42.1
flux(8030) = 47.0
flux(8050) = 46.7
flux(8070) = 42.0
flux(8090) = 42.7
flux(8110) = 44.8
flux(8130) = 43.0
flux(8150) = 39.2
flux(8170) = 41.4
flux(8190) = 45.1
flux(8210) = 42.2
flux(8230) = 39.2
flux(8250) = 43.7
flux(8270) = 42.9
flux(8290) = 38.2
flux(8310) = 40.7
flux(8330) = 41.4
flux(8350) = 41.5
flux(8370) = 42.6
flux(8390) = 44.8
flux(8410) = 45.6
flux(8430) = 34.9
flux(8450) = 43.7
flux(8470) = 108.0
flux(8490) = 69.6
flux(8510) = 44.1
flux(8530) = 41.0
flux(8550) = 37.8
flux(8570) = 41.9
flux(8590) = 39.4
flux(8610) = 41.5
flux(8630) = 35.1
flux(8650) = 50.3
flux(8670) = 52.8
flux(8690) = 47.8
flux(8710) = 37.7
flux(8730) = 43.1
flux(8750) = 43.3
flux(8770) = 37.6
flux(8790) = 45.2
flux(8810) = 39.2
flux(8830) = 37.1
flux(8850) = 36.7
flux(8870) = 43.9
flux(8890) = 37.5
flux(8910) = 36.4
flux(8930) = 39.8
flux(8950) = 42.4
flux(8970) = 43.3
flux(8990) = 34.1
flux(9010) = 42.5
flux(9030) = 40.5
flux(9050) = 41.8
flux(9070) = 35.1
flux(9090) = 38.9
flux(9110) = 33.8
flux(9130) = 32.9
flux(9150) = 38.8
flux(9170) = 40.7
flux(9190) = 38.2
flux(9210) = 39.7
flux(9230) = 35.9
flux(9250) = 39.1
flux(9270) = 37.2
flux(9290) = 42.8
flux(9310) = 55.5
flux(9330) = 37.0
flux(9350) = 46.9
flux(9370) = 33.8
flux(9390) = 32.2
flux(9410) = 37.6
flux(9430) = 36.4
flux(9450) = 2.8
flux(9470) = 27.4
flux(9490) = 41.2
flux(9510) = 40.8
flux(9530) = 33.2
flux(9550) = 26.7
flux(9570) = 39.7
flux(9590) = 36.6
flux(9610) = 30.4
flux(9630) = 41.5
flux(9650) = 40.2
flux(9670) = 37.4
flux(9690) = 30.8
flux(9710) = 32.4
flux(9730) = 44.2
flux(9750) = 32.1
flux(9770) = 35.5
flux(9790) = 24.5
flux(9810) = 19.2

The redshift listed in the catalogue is 0.290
